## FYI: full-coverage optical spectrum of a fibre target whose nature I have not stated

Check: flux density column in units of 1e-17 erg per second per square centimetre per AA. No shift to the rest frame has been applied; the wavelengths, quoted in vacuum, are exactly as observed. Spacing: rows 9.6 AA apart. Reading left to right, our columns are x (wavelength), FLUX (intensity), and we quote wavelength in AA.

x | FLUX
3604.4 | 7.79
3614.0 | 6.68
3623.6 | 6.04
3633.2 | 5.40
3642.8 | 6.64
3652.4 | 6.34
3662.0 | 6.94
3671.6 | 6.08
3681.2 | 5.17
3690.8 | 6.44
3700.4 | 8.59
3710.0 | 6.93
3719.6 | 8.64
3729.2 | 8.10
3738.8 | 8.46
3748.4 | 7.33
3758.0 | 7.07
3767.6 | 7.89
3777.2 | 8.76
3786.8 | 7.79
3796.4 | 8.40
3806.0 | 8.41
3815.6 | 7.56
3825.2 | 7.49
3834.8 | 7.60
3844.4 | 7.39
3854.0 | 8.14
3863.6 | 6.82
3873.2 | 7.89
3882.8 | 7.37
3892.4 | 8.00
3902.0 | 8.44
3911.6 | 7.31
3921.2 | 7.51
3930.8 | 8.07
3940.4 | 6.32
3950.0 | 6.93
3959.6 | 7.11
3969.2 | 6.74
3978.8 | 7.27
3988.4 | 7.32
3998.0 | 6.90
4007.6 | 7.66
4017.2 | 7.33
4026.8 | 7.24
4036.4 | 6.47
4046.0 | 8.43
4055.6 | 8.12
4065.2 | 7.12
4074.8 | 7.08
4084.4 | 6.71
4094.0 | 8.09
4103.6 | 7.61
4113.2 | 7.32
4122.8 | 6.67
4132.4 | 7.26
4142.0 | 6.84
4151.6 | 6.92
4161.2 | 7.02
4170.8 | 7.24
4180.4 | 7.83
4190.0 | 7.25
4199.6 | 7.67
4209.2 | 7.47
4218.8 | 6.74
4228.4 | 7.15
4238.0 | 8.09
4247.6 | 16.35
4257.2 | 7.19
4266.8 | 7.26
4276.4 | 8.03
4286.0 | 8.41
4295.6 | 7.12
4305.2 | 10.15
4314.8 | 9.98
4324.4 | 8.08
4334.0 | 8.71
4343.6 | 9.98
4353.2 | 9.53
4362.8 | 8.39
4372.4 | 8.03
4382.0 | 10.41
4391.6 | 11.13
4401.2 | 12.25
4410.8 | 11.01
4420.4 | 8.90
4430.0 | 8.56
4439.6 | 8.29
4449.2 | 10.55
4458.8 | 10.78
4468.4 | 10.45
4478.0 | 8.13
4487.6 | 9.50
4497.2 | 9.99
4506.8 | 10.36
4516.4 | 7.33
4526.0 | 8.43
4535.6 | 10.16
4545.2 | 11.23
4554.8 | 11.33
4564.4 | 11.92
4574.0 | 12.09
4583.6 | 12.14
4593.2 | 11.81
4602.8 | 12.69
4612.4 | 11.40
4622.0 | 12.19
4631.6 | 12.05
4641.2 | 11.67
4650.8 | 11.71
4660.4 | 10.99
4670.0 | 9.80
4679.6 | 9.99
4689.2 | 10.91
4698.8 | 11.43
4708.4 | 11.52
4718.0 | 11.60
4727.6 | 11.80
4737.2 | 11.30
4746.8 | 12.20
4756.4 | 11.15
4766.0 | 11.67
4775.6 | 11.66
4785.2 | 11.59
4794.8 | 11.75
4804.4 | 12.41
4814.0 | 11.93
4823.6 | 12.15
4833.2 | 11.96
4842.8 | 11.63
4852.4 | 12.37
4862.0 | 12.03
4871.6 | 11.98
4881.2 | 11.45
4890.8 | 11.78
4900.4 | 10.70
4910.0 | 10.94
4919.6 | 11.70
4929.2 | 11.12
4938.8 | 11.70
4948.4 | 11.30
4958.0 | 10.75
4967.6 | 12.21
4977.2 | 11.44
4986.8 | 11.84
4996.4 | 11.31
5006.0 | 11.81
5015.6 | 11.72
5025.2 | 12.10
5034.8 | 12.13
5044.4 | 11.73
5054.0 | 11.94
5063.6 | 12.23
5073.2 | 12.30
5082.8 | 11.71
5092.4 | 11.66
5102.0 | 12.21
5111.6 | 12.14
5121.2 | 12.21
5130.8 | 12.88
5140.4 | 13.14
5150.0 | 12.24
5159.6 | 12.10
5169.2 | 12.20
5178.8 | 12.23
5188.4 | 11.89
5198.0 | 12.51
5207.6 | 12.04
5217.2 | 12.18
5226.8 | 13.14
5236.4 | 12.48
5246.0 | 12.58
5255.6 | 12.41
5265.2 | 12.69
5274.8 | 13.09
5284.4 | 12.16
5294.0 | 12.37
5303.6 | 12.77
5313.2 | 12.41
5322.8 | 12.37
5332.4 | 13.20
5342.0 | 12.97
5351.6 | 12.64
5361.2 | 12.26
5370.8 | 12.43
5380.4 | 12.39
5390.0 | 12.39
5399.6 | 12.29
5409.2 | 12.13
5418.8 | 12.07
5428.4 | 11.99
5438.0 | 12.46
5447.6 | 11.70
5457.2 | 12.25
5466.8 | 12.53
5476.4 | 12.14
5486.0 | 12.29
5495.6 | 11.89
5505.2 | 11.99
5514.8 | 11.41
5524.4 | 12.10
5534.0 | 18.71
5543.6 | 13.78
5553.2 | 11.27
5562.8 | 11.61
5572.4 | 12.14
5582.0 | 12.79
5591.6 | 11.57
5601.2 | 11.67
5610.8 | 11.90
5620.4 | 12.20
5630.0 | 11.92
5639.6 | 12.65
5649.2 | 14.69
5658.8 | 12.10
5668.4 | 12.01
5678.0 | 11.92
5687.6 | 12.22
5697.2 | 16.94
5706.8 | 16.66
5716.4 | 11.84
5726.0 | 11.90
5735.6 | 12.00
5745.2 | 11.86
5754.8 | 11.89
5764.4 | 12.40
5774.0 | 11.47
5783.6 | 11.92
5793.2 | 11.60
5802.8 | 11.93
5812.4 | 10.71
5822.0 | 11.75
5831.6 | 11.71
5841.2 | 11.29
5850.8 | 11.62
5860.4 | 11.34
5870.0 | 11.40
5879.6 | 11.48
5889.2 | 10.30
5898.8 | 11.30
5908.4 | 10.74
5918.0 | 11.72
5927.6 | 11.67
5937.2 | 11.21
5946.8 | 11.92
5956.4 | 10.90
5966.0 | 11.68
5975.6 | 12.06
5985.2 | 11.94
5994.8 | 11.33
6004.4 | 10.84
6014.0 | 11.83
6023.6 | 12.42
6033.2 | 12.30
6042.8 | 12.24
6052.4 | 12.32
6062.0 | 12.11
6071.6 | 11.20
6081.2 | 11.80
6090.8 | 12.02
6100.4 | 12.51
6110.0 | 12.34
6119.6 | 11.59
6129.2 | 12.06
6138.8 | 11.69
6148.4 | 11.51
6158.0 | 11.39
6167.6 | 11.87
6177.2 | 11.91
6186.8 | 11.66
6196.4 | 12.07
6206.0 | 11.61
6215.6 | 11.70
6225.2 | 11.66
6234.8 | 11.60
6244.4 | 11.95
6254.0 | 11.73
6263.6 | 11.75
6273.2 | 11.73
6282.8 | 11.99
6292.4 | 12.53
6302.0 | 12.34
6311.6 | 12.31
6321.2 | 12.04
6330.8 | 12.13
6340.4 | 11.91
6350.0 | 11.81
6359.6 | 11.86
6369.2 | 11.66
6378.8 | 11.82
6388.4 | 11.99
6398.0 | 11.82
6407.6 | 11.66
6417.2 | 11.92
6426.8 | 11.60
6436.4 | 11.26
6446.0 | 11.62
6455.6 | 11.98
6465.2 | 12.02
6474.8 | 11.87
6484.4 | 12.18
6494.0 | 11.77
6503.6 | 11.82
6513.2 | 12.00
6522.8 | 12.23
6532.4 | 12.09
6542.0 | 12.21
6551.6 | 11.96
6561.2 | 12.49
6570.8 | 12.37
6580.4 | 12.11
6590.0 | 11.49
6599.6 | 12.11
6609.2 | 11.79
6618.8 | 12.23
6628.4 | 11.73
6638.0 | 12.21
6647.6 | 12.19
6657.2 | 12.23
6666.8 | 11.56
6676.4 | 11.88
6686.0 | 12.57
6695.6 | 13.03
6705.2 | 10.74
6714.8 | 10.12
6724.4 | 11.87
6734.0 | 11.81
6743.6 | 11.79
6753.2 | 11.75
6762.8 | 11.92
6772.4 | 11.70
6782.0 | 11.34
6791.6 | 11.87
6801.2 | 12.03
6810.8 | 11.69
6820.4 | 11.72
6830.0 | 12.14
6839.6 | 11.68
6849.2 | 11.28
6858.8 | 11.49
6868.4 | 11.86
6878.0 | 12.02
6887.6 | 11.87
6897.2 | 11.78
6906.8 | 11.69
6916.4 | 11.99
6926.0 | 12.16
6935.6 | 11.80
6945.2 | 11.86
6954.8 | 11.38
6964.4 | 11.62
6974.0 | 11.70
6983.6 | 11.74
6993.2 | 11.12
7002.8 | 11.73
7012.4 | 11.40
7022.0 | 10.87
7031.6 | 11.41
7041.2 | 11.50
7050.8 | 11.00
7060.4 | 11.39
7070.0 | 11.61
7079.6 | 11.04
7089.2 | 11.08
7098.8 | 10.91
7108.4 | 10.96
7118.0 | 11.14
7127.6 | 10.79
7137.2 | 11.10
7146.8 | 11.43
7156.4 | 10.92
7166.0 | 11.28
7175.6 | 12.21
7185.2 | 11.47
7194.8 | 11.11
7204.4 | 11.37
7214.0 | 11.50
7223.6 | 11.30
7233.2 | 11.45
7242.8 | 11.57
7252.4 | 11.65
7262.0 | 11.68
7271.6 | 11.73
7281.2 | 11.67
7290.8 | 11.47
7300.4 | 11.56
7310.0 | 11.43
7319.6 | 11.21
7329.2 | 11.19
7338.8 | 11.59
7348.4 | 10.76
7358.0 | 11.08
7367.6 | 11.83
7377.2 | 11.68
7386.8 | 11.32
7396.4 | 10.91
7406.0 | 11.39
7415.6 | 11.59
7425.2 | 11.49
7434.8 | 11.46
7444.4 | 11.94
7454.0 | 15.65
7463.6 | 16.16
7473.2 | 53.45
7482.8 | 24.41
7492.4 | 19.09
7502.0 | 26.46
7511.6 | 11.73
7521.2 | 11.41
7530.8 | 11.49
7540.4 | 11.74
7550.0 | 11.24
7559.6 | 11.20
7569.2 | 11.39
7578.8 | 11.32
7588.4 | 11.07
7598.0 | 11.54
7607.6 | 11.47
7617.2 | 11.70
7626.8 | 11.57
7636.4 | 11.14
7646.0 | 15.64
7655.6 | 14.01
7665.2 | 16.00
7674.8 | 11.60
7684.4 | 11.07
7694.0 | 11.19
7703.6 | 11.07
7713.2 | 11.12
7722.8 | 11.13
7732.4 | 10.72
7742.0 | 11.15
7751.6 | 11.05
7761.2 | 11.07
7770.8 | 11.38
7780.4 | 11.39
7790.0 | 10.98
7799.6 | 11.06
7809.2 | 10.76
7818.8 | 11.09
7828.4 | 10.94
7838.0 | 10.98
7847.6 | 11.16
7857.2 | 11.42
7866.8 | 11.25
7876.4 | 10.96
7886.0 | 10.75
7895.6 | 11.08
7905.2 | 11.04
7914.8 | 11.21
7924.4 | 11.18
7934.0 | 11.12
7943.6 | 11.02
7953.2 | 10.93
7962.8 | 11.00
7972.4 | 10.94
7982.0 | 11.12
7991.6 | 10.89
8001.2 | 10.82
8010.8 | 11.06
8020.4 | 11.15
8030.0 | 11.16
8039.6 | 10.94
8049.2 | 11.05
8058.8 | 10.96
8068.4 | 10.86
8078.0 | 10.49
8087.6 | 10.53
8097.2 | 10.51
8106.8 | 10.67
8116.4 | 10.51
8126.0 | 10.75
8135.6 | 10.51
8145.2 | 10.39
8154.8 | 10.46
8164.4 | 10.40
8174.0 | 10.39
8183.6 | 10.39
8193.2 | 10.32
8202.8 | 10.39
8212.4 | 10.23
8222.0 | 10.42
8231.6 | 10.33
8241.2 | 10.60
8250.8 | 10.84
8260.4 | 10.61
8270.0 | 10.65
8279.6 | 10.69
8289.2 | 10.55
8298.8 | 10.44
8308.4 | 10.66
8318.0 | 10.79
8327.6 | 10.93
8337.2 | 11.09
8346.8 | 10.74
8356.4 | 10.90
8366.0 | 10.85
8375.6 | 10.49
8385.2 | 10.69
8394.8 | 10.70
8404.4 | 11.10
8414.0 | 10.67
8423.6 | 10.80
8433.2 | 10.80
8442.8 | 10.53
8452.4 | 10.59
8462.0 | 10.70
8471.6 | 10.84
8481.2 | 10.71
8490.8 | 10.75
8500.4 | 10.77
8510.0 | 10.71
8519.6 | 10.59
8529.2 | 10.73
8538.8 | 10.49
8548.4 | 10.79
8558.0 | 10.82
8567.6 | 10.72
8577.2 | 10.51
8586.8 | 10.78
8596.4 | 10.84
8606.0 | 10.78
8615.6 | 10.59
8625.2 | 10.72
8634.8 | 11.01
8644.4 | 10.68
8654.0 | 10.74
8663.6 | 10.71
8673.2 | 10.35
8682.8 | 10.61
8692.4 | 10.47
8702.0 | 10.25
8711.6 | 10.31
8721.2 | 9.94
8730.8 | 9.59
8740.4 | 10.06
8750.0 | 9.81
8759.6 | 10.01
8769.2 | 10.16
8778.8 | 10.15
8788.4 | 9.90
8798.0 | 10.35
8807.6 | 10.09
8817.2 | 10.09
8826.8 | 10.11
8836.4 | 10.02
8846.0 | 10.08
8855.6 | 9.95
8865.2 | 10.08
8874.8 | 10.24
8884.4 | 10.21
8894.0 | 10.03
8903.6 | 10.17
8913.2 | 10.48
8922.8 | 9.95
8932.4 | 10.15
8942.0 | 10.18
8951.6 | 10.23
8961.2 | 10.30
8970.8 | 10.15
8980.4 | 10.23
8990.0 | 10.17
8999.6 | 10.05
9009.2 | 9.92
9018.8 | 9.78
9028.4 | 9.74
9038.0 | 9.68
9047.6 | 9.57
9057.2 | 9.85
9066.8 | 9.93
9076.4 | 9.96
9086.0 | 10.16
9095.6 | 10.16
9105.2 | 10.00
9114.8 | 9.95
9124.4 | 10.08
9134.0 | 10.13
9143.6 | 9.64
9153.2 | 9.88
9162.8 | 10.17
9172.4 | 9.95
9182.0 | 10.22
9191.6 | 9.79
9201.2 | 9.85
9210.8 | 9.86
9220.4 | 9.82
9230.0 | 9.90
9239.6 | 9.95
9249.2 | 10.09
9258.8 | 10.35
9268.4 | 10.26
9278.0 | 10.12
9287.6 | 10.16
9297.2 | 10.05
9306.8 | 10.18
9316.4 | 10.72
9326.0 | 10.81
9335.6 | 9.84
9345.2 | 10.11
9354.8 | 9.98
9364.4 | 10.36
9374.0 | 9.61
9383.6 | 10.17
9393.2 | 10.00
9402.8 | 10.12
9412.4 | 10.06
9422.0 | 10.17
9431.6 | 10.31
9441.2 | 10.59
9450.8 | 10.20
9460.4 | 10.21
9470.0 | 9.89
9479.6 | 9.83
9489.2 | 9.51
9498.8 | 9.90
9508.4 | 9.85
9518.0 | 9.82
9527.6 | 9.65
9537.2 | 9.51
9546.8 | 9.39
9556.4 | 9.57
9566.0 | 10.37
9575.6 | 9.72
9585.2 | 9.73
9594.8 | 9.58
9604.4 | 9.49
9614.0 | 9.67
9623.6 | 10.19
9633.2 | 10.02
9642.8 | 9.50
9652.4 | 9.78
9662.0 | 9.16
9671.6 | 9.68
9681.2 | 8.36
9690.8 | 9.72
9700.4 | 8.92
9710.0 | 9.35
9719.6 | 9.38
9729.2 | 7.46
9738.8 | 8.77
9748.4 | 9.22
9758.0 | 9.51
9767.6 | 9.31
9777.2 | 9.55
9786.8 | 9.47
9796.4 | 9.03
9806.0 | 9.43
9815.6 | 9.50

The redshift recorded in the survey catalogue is 0.139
